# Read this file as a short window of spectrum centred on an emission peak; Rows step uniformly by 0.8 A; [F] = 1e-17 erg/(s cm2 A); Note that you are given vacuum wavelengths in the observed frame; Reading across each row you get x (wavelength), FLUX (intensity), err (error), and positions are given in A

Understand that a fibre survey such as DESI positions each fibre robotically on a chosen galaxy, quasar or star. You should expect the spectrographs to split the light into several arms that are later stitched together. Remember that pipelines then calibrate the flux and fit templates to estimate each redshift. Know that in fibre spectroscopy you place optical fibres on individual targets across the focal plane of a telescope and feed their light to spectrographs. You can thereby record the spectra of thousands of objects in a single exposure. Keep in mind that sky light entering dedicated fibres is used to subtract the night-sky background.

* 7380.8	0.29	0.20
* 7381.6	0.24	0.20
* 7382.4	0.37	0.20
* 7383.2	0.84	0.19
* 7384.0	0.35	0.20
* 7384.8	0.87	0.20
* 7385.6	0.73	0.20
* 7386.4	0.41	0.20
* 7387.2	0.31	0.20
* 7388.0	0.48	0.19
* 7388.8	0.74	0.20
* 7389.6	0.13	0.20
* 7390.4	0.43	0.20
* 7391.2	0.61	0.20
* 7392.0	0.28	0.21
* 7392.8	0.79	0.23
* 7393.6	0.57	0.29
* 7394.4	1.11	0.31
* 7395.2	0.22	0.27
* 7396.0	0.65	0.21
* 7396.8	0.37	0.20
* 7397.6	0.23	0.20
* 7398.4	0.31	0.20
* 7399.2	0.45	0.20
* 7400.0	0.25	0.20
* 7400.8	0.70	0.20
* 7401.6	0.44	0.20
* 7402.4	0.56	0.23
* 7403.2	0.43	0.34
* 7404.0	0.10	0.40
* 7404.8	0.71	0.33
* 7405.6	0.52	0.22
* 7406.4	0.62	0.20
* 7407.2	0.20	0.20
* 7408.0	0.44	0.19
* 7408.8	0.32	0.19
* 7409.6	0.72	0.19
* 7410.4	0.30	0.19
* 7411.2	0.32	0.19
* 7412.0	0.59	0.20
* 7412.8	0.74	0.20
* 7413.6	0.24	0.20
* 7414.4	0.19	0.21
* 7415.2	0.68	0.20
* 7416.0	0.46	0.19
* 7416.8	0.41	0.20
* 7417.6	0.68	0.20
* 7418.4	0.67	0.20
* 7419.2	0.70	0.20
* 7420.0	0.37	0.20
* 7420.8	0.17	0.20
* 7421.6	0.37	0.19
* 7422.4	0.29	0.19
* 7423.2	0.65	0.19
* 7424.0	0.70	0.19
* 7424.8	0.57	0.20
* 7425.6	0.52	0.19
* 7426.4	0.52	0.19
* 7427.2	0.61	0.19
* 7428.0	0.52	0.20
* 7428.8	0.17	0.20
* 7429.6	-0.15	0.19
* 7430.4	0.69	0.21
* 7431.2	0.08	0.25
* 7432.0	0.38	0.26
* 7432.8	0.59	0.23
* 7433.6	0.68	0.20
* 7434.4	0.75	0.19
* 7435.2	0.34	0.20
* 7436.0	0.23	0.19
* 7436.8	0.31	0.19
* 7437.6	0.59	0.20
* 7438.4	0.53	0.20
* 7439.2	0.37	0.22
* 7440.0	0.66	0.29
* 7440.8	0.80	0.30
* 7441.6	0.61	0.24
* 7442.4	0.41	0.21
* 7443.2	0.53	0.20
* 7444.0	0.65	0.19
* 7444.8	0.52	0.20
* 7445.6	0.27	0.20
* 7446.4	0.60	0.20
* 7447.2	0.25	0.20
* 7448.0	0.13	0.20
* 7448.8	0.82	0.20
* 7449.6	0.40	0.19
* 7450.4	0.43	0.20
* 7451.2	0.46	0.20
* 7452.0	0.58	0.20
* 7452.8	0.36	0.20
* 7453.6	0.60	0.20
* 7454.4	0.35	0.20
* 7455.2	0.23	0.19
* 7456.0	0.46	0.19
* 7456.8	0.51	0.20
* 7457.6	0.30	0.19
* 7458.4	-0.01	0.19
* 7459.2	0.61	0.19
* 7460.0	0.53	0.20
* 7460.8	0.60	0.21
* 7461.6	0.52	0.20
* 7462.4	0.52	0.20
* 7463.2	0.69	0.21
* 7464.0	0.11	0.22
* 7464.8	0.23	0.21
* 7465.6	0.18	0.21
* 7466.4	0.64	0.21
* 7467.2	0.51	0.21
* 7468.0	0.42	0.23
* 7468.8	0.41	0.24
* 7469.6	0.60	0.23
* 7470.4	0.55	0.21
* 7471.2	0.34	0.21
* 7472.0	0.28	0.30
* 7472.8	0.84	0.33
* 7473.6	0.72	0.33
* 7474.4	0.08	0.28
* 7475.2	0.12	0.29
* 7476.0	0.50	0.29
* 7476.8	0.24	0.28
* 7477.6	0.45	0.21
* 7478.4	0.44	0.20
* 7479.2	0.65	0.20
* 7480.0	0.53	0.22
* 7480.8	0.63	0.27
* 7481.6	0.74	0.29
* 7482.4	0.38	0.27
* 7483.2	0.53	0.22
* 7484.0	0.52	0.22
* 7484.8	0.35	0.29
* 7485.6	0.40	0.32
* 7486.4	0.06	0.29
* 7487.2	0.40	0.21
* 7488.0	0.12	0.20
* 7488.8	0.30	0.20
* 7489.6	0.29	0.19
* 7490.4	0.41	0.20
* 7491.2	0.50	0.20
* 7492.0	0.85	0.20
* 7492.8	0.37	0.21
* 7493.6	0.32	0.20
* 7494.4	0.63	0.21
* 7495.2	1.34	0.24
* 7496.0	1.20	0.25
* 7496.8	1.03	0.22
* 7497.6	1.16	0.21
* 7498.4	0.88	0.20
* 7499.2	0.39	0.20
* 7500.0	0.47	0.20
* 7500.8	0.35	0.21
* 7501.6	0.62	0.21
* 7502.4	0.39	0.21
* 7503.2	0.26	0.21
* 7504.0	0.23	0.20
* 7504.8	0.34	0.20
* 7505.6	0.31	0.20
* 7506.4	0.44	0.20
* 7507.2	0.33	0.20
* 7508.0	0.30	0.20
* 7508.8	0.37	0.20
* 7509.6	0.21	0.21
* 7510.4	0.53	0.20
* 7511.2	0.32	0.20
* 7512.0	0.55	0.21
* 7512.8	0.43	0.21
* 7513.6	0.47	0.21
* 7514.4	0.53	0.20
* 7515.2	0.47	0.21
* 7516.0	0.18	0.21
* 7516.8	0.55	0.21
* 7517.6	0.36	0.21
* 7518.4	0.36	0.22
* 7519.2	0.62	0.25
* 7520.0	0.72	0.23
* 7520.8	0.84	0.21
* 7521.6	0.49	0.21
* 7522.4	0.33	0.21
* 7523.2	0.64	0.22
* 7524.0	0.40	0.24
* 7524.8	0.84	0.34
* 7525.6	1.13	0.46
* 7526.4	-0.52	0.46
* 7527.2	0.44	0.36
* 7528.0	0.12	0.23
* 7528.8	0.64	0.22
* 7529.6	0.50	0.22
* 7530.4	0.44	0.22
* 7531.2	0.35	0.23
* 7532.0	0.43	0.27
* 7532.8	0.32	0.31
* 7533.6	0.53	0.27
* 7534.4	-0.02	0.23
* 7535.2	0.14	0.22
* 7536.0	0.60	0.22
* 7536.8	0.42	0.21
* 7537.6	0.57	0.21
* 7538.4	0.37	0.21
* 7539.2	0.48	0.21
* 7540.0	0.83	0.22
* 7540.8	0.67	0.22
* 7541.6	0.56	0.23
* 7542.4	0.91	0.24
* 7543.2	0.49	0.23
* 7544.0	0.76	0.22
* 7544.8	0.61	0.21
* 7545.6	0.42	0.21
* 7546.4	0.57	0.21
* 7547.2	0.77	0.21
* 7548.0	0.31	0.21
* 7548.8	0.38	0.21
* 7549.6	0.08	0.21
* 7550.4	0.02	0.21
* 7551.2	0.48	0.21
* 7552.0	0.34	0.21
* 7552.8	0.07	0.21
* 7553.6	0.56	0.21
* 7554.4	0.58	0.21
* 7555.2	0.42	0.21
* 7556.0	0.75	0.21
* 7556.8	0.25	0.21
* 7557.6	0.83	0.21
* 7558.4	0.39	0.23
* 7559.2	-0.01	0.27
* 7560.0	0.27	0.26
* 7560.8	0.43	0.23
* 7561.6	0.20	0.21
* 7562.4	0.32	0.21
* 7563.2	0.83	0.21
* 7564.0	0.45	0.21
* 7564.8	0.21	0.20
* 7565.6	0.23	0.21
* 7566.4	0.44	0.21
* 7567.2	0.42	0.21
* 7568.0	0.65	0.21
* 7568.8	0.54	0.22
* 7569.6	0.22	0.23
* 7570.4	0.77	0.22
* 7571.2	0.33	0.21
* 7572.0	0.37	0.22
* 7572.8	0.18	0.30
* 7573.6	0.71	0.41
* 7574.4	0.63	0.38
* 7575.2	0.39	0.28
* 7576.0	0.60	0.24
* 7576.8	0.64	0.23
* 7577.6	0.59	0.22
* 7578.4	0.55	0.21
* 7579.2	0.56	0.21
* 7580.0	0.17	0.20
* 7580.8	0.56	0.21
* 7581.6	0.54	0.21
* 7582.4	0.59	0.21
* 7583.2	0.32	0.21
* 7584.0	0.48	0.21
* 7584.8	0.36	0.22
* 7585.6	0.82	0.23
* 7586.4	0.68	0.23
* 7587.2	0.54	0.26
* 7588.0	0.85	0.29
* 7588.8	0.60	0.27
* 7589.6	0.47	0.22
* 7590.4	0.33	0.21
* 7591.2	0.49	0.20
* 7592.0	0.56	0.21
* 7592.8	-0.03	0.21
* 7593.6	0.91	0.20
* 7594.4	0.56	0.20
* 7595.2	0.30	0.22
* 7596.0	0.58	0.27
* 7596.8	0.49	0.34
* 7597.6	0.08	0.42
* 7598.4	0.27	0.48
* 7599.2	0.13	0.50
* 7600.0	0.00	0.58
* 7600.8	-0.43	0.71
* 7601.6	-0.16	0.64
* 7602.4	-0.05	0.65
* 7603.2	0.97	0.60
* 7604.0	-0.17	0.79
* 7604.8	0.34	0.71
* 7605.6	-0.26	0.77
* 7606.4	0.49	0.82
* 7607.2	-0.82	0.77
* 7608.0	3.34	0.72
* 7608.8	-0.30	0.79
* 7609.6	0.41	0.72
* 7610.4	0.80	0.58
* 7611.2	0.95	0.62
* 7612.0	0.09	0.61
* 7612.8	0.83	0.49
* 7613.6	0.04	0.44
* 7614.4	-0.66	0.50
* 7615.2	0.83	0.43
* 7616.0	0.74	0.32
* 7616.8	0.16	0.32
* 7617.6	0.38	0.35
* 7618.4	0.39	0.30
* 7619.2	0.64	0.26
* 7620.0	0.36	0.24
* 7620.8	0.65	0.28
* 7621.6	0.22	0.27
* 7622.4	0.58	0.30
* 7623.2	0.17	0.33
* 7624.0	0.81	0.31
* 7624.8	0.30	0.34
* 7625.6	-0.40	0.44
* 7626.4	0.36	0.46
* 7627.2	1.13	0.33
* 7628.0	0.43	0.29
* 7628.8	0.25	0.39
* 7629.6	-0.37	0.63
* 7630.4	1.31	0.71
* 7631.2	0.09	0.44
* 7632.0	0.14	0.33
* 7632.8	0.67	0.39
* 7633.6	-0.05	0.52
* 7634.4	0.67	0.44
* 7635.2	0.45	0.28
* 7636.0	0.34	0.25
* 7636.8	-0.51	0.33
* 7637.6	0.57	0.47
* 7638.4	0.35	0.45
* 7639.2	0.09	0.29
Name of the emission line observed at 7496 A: H-gamma 4340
